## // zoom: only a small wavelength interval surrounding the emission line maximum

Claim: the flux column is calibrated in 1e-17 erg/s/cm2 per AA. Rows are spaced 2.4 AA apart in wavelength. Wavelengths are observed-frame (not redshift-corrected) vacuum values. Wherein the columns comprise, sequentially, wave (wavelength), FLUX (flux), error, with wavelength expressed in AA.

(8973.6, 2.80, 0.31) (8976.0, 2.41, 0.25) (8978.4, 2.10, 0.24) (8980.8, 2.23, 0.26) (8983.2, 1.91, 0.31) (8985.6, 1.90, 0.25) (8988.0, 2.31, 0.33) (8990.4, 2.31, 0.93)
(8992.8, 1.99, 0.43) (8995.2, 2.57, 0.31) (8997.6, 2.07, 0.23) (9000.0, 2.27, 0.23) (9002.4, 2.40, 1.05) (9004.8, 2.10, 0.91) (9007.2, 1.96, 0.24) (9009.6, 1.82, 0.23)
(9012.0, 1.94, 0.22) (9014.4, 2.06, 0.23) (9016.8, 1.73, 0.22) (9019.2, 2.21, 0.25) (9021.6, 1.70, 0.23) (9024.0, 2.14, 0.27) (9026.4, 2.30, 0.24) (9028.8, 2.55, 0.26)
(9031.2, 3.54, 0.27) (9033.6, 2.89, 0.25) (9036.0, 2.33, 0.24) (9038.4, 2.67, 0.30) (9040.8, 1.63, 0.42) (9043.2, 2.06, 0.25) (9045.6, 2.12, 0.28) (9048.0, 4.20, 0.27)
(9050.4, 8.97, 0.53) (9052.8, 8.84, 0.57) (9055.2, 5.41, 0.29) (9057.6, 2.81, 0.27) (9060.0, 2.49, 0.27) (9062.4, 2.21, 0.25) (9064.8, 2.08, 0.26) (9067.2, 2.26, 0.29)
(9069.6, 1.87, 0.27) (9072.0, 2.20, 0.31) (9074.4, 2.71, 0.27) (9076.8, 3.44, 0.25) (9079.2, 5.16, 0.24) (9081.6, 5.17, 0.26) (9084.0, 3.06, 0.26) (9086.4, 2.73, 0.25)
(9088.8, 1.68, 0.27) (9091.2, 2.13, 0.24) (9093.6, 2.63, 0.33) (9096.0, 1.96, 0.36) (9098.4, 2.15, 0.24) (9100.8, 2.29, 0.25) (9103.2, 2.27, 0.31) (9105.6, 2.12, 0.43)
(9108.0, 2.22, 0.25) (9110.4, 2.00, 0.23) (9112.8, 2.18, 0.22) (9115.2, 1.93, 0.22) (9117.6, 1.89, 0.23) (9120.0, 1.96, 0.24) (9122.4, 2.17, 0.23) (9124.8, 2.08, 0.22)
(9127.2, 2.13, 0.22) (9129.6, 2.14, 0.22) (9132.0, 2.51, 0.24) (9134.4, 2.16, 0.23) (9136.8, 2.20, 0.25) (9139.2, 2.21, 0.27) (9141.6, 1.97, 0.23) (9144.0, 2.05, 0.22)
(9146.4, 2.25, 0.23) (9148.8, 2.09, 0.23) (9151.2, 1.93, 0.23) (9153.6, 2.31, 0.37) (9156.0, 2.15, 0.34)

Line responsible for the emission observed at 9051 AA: Halpha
